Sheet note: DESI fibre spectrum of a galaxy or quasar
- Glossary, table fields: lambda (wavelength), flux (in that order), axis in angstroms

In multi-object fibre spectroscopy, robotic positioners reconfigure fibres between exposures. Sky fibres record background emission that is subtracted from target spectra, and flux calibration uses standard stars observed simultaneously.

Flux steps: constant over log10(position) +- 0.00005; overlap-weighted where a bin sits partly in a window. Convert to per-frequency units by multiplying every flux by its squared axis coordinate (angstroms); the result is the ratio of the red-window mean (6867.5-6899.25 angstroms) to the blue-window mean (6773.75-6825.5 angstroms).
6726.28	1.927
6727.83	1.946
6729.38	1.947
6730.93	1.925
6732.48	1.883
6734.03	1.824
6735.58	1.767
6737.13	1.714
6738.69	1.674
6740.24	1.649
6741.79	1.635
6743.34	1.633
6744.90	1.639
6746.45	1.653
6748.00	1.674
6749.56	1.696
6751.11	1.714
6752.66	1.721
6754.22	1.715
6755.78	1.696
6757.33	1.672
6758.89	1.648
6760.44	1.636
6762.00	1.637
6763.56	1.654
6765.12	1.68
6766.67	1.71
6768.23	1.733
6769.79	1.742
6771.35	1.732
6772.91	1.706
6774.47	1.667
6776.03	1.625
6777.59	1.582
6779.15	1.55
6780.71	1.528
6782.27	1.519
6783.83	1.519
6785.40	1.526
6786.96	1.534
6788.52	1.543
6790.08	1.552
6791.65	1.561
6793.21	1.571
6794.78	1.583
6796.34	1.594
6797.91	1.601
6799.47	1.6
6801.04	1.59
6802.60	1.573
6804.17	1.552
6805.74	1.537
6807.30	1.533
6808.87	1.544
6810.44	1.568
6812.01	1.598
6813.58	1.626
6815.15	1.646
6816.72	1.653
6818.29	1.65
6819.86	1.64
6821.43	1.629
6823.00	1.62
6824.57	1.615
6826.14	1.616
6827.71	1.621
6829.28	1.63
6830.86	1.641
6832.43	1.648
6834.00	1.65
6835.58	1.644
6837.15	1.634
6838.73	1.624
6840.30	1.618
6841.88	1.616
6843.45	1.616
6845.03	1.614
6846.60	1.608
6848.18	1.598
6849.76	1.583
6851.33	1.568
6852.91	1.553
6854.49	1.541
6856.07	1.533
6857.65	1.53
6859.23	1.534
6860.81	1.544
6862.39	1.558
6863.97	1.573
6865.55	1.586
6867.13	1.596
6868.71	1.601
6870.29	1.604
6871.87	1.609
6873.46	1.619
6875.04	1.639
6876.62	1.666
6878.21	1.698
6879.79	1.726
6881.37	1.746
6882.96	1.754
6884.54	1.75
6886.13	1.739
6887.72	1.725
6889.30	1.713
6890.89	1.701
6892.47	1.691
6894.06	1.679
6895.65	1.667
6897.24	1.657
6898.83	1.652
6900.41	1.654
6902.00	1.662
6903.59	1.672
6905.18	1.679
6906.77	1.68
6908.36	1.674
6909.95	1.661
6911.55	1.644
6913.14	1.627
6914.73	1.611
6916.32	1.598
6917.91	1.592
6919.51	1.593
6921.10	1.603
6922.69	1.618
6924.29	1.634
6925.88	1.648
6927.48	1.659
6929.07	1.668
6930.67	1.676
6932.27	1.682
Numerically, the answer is 1.1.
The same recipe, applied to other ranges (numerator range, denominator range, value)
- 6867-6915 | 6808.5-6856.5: 1.06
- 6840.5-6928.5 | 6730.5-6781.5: 1.01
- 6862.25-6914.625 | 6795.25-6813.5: 1.08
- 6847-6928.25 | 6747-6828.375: 1.04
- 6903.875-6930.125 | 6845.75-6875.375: 1.06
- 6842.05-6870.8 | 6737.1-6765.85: 0.97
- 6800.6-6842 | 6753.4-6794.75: 1.01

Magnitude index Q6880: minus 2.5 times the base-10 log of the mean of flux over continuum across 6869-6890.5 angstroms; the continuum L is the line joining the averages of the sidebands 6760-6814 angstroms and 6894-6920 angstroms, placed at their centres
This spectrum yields -0.03 mag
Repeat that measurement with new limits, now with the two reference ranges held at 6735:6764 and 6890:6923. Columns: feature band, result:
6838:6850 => 0.03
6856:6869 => 0.06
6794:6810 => 0.06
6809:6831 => 0.03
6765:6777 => -0.02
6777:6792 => 0.09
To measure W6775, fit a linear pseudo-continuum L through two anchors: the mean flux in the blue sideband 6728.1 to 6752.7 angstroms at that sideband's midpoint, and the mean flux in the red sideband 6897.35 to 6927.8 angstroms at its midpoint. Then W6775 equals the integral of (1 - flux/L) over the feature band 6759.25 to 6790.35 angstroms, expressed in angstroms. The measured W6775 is 1.8 angstroms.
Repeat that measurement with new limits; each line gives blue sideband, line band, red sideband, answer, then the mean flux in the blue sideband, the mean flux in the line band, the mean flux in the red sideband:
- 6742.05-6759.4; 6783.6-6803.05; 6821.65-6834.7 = 1.0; 1.68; 1.57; 1.63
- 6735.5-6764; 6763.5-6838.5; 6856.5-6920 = 2.4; 1.67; 1.61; 1.65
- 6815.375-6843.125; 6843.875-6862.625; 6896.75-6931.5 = 0.8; 1.63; 1.56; 1.64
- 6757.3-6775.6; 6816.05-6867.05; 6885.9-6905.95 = 2.4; 1.68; 1.6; 1.68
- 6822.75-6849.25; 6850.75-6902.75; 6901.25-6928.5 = -0.2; 1.62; 1.64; 1.64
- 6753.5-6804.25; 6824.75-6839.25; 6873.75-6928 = 0.0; 1.62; 1.63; 1.67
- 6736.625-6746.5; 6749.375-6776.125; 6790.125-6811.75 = -1.1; 1.65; 1.69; 1.57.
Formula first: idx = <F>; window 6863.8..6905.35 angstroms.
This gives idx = 1.67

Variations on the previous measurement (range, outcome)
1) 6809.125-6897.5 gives 1.63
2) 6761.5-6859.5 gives 1.6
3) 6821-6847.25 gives 1.63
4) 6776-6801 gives 1.56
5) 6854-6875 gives 1.57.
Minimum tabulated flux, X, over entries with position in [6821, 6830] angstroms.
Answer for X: 1.615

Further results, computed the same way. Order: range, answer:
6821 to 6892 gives 1.53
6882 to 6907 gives 1.652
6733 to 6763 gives 1.633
